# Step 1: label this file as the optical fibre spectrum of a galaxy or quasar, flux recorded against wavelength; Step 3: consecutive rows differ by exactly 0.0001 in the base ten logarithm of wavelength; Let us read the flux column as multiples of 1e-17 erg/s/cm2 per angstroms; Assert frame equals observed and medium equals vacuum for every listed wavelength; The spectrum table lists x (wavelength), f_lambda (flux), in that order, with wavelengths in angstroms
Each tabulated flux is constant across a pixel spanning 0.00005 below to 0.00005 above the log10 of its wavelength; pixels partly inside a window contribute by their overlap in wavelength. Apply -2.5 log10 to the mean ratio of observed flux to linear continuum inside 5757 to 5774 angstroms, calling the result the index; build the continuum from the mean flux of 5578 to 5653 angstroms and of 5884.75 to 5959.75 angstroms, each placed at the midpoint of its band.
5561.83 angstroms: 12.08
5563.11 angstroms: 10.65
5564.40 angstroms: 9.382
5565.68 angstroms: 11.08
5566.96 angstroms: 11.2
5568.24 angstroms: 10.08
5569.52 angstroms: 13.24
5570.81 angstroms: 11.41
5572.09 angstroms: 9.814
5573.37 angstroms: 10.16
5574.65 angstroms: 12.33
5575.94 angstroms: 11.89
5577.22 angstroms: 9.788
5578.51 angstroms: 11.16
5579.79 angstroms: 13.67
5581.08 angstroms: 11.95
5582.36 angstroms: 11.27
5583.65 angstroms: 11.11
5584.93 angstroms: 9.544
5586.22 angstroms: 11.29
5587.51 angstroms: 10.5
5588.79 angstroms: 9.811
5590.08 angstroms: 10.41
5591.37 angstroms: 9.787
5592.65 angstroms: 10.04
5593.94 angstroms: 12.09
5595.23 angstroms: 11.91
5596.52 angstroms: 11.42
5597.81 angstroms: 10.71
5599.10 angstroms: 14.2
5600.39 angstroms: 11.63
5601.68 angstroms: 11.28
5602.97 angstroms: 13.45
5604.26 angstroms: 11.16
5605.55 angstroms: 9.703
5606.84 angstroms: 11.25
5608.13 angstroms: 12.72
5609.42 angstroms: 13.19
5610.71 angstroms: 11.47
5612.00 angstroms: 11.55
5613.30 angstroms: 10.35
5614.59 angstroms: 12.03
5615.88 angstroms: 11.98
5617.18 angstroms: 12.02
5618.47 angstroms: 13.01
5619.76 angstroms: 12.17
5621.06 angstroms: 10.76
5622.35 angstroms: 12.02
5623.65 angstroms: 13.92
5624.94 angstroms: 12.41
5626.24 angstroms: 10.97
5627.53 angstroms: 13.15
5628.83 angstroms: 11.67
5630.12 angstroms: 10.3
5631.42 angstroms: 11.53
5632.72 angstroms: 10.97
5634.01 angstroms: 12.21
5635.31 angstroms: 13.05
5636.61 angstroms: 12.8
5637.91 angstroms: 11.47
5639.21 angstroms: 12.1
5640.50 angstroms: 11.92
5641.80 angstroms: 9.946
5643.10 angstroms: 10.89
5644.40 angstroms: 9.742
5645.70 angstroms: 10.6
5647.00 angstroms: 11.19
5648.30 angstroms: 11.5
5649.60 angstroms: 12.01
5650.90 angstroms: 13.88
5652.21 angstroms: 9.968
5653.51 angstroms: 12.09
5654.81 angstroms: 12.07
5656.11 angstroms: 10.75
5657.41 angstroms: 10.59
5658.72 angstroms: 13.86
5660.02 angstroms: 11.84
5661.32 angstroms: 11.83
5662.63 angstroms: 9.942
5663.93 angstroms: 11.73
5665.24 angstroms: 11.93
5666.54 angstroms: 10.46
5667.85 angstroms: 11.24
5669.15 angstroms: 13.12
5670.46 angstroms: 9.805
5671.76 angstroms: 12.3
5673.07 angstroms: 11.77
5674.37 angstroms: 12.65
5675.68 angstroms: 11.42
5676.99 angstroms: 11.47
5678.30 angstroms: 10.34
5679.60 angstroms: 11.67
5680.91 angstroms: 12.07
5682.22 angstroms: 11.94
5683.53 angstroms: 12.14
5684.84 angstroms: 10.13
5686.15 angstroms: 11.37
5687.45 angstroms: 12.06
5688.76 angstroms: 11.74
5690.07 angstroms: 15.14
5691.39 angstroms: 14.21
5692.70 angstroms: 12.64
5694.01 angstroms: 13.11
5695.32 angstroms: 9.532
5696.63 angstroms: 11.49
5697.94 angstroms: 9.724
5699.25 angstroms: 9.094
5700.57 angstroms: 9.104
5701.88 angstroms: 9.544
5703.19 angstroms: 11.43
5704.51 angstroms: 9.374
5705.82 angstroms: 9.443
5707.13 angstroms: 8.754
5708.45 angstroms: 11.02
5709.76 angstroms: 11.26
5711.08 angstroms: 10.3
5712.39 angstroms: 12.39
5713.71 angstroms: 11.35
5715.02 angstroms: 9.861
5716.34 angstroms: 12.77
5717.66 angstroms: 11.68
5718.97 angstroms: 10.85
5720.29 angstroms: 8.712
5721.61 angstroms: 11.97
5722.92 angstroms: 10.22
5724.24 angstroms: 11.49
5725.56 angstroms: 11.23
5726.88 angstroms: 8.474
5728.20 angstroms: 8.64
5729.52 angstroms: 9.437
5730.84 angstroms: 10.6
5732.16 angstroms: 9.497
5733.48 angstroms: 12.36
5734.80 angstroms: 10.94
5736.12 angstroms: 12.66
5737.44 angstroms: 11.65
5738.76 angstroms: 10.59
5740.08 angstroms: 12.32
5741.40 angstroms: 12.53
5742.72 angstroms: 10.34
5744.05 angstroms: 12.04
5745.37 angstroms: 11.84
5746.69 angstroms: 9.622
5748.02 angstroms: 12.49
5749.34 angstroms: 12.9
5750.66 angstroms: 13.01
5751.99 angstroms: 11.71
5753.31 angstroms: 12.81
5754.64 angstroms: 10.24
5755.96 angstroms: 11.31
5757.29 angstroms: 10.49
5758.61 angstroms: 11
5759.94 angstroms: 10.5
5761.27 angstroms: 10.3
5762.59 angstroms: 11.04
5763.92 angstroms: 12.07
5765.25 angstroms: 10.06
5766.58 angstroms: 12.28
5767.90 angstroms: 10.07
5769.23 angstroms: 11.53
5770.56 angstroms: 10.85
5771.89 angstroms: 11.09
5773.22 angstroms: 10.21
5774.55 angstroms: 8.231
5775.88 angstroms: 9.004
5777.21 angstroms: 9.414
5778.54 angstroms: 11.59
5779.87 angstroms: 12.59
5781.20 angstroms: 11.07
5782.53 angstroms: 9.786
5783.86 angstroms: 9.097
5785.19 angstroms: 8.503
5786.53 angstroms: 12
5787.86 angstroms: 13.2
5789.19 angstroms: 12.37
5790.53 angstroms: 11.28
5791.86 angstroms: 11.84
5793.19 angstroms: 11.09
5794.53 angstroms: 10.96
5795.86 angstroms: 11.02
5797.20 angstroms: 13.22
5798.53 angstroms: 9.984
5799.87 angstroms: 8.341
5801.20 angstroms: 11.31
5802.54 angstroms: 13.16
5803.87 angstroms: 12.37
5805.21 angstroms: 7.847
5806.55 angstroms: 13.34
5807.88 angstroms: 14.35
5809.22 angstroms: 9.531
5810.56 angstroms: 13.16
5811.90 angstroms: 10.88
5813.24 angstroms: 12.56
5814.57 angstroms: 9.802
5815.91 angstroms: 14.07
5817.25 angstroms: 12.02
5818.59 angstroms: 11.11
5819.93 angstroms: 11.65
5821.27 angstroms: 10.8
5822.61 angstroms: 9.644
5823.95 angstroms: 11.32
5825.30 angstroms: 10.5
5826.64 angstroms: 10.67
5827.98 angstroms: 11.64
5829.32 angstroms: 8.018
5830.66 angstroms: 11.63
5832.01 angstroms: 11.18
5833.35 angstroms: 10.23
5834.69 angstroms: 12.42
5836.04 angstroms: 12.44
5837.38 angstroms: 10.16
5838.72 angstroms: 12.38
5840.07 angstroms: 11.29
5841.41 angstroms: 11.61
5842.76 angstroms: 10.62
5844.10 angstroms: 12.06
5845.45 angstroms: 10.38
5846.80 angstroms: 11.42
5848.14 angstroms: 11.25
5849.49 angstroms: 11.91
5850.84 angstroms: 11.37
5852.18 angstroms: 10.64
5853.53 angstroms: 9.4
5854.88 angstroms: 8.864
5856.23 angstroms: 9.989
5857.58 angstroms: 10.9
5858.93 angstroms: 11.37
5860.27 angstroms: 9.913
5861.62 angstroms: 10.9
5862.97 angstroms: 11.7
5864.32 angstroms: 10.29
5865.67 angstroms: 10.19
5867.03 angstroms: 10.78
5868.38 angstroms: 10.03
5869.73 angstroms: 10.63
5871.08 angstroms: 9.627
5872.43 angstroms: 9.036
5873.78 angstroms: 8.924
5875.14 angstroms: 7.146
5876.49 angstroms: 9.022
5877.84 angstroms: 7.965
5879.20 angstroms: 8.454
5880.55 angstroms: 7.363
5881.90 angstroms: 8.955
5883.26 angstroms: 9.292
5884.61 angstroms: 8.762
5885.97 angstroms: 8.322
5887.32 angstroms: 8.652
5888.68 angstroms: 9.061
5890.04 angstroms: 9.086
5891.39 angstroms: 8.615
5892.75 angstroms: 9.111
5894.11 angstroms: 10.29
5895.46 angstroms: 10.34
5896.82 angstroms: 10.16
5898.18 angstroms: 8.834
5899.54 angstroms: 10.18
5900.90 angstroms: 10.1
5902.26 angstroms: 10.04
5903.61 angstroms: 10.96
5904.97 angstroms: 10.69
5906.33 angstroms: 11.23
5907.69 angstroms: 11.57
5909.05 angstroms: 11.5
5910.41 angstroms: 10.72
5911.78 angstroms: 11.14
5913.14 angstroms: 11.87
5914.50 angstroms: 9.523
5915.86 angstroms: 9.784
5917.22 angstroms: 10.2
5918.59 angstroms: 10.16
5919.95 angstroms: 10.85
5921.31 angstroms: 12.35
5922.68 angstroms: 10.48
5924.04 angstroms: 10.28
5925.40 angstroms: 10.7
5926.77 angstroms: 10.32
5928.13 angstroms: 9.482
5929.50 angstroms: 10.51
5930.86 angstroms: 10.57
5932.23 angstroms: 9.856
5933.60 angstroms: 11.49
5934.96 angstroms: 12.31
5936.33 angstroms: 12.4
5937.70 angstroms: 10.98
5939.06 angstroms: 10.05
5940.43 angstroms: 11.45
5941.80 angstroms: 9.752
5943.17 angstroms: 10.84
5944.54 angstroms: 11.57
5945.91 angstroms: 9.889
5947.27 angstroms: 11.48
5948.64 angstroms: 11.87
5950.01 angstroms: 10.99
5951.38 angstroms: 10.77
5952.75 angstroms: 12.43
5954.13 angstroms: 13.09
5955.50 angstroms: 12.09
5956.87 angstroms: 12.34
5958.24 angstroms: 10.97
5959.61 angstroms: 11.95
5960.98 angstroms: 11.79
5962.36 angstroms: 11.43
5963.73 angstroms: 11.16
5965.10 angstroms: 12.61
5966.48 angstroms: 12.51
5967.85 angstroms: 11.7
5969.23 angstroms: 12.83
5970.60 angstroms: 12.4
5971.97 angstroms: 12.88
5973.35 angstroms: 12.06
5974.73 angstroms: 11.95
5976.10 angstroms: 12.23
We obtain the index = 0.02 mag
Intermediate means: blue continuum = 11.6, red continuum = 10.6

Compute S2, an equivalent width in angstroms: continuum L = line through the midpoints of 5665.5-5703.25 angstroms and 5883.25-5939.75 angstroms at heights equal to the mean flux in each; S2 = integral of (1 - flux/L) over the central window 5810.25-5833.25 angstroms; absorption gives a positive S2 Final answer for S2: -0.8 angstroms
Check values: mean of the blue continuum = 11.5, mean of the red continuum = 10.3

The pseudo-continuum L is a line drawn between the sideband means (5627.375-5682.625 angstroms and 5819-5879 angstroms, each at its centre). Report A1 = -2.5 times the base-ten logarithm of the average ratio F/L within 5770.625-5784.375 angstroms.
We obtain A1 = 0.07 mag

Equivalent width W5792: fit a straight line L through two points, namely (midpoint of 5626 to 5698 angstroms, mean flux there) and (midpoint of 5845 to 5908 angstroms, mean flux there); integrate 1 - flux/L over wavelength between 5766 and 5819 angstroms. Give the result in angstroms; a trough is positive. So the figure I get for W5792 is -3.0 angstroms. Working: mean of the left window 11.7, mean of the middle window 11.2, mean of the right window 9.85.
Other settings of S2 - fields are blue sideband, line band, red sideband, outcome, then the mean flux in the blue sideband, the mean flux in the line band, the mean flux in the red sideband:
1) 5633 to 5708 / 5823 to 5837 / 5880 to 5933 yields -0.62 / 11.4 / 11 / 10.1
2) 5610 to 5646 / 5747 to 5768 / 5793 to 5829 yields 0.05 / 11.7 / 11.4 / 11.3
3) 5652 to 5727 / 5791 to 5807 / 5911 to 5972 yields 0.08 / 11.2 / 11.2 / 11.2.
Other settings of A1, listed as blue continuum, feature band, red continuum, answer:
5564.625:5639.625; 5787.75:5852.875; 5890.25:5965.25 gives -0.02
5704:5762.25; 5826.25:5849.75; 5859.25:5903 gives -0.13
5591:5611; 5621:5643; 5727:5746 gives -0.03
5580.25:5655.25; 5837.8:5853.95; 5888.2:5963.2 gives -0.02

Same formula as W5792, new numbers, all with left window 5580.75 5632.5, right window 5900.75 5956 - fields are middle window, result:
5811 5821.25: -0.51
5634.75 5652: -0.16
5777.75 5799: -0.05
